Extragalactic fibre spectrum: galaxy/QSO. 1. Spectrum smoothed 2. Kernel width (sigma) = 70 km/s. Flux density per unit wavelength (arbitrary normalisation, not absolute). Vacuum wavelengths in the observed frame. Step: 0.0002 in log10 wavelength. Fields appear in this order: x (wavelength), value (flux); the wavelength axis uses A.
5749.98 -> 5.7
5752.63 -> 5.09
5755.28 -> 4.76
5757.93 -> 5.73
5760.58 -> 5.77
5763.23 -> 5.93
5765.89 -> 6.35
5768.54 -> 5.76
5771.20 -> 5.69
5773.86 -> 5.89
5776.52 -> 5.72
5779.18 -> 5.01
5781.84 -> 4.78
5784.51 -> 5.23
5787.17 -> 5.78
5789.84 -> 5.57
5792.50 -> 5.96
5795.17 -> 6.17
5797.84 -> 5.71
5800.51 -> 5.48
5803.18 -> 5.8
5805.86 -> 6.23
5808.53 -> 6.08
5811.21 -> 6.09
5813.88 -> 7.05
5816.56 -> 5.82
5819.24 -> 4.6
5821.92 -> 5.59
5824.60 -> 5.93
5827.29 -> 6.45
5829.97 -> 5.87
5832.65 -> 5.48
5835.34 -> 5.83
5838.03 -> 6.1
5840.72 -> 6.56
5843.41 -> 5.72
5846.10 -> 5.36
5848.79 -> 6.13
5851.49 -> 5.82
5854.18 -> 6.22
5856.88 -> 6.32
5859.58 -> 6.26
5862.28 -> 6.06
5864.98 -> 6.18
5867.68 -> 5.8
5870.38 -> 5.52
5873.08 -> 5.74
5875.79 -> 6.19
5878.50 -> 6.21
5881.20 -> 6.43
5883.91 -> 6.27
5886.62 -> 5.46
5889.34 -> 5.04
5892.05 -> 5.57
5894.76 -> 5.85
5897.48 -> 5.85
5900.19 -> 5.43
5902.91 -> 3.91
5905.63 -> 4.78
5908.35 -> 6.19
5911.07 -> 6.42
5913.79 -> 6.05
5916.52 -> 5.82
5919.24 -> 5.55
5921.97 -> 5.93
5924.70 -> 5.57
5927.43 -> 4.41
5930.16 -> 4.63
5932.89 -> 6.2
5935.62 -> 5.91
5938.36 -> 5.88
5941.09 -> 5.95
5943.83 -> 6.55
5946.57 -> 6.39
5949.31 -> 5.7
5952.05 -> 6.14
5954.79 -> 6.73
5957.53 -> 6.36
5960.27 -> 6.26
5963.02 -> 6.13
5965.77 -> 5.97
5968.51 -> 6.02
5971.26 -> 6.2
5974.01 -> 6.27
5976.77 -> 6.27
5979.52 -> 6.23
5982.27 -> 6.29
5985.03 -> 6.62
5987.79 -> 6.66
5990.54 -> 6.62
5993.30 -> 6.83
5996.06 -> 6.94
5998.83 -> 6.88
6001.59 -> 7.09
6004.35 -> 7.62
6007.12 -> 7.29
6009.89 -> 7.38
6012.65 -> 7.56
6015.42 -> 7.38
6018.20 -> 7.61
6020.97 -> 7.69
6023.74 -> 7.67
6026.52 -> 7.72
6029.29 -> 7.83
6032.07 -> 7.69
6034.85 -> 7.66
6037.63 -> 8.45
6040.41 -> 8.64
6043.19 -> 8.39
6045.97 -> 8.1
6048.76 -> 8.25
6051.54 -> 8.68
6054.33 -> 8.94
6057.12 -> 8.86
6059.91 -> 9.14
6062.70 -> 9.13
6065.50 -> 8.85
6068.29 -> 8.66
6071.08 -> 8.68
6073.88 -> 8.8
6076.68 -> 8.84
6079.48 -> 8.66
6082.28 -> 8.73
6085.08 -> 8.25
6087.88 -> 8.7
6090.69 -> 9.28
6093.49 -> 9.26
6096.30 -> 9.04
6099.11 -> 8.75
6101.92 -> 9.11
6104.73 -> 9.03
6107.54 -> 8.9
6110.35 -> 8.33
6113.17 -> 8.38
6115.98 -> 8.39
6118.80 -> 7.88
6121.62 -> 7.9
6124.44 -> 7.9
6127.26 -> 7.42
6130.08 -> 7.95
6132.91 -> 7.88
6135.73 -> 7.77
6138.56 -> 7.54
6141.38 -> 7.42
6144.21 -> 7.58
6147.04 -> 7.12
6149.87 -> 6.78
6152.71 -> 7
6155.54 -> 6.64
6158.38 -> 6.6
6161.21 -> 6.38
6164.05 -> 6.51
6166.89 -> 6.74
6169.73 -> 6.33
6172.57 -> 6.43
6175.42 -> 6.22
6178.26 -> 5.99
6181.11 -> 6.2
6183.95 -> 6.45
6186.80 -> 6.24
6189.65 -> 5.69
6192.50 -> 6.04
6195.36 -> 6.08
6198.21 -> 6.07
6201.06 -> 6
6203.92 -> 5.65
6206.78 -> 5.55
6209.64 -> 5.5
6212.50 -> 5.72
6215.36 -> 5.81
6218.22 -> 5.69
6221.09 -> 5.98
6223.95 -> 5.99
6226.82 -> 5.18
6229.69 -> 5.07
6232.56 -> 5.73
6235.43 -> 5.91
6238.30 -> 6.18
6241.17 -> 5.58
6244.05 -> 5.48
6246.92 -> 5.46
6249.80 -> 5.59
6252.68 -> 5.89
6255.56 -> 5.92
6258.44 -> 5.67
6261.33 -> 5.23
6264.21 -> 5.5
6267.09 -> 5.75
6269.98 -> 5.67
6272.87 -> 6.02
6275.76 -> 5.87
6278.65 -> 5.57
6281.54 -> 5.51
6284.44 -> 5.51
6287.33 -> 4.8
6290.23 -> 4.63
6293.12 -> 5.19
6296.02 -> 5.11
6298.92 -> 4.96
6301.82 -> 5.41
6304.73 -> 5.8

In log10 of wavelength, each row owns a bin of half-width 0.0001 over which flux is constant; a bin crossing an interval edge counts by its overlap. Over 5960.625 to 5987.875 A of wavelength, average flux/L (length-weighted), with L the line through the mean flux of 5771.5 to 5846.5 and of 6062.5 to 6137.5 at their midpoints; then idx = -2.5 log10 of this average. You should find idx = 0.18 mag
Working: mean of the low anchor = 5.79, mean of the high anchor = 8.52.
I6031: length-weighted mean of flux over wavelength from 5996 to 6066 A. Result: 7.99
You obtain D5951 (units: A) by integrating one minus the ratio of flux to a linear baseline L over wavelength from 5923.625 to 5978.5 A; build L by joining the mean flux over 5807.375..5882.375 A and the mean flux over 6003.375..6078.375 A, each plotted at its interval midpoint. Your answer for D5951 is 9.24 A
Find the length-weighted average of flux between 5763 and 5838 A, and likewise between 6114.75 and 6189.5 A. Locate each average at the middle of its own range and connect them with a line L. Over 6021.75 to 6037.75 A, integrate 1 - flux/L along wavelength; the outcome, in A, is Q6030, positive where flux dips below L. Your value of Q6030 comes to -2.9 A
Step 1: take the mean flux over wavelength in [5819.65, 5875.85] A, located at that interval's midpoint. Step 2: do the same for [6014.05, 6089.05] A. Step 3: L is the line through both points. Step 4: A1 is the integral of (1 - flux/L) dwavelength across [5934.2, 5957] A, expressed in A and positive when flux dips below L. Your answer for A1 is 3.02 A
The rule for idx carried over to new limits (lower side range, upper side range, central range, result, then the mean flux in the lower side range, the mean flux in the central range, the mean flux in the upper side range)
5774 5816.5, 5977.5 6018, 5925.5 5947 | 0.16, 5.78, 5.71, 6.97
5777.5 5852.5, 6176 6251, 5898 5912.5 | 0.08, 5.79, 5.38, 5.81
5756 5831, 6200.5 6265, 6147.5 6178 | -0.16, 5.78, 6.56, 5.66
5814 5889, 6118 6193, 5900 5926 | 0.10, 5.93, 5.57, 6.91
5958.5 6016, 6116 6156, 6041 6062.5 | -0.22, 6.68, 8.65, 7.53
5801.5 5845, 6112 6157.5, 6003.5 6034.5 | -0.09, 5.94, 7.59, 7.58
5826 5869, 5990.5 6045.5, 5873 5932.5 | 0.16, 6.01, 5.61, 7.58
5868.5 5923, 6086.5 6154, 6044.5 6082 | -0.16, 5.71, 8.74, 8.14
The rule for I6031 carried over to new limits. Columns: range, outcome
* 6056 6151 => 8.38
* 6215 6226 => 5.83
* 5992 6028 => 7.36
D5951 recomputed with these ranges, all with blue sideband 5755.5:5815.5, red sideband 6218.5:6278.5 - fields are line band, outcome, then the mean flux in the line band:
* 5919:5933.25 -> 1.10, 5.31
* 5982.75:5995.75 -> -2.12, 6.68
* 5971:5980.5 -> -0.83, 6.24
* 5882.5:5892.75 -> 0.31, 5.59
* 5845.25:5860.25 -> -0.66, 6.03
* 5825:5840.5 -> -0.57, 5.99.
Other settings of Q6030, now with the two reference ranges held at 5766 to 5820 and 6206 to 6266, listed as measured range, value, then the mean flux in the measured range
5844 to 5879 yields -1.47 A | 5.97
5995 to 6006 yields -2.78 A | 7.14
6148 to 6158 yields -1.99 A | 6.8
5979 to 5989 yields -1.33 A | 6.46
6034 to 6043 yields -4.13 A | 8.31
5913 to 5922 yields -0.14 A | 5.81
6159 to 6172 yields -1.90 A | 6.5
